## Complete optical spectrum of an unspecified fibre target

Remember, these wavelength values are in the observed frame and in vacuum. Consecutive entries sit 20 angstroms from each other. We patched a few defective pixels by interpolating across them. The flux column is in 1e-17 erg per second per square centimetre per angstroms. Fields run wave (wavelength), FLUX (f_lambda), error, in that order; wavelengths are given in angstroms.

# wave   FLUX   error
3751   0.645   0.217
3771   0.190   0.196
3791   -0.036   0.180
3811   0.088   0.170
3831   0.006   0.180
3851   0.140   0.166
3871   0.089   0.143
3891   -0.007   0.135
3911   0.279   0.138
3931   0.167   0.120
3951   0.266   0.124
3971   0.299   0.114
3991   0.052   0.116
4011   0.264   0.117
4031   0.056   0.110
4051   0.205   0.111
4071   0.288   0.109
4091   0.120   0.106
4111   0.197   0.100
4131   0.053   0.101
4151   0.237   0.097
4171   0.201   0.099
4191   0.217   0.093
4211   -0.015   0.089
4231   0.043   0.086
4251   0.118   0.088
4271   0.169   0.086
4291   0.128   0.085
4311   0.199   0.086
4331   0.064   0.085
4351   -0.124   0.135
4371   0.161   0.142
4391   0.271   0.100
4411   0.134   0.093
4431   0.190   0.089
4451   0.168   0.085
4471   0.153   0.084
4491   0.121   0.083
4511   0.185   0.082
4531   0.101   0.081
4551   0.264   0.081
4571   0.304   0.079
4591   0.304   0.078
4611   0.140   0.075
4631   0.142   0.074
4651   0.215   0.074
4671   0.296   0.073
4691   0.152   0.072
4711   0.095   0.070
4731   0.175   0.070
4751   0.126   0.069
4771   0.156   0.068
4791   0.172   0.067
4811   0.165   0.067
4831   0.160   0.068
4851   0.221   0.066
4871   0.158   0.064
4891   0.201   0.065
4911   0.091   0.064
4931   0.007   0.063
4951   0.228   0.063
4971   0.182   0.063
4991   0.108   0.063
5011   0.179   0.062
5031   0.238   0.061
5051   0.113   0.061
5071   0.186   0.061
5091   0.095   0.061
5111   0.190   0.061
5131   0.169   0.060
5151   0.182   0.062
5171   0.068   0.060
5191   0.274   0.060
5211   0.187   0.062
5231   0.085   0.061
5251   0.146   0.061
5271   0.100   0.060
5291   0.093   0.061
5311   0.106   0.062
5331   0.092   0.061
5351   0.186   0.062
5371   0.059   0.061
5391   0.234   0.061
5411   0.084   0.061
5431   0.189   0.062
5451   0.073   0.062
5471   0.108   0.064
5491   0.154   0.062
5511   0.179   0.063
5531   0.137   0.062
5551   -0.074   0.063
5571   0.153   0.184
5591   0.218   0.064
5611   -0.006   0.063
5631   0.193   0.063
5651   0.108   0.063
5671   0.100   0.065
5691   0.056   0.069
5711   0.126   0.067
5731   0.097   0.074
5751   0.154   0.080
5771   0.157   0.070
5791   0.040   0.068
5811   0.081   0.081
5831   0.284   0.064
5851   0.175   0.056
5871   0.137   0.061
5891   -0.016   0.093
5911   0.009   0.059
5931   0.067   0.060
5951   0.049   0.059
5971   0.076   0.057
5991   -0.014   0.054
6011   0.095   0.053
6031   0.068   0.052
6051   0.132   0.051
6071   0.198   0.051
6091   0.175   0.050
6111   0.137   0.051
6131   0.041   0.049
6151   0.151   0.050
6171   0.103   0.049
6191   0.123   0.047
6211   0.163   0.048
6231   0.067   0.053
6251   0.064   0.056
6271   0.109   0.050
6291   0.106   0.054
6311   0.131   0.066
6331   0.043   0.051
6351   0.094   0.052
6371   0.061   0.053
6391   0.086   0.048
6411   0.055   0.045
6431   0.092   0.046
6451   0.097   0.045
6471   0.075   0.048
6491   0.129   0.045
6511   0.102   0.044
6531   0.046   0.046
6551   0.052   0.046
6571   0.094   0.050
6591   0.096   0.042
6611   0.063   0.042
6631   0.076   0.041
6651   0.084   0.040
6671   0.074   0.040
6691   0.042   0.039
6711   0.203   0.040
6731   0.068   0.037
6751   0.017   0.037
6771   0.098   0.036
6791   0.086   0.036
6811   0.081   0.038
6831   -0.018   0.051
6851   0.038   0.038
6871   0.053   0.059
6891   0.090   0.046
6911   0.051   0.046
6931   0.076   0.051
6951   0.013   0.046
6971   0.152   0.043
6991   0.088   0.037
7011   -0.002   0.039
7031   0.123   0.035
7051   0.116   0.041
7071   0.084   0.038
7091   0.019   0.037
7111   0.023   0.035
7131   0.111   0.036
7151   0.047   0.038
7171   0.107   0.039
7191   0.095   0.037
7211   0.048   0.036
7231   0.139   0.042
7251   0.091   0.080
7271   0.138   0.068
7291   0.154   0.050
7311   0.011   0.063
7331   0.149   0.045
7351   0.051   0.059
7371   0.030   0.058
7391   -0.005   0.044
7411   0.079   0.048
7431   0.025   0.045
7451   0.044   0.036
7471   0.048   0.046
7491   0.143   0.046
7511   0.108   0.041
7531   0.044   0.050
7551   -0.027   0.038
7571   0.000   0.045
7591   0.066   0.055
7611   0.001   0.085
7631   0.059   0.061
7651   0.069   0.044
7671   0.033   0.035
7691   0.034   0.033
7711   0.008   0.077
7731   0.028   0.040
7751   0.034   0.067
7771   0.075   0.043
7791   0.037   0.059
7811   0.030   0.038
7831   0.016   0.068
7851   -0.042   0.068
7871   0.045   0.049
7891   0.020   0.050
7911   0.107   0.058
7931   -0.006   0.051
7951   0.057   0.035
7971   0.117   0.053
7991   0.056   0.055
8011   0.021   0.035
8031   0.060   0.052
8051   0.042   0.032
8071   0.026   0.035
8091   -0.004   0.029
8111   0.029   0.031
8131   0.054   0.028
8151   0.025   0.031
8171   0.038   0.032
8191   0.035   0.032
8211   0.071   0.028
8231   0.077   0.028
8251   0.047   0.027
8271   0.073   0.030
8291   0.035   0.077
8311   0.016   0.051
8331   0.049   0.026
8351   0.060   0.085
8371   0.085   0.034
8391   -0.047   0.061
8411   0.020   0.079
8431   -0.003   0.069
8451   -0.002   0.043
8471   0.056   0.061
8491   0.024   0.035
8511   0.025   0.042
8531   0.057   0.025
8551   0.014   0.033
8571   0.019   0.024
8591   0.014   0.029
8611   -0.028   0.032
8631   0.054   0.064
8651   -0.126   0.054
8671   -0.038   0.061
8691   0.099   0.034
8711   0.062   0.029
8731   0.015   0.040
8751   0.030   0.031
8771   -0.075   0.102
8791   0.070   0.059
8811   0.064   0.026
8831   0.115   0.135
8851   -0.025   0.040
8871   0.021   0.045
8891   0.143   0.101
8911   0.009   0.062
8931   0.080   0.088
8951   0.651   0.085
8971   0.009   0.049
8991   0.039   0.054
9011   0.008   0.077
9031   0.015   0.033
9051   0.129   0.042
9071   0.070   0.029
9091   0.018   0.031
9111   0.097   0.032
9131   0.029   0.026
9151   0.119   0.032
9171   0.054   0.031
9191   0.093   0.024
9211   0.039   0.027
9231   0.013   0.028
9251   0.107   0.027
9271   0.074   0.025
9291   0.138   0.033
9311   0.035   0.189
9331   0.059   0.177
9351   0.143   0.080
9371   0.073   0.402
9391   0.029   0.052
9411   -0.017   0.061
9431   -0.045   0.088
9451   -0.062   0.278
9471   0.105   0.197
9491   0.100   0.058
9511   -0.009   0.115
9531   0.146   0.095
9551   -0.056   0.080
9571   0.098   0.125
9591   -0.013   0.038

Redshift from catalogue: 1.40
